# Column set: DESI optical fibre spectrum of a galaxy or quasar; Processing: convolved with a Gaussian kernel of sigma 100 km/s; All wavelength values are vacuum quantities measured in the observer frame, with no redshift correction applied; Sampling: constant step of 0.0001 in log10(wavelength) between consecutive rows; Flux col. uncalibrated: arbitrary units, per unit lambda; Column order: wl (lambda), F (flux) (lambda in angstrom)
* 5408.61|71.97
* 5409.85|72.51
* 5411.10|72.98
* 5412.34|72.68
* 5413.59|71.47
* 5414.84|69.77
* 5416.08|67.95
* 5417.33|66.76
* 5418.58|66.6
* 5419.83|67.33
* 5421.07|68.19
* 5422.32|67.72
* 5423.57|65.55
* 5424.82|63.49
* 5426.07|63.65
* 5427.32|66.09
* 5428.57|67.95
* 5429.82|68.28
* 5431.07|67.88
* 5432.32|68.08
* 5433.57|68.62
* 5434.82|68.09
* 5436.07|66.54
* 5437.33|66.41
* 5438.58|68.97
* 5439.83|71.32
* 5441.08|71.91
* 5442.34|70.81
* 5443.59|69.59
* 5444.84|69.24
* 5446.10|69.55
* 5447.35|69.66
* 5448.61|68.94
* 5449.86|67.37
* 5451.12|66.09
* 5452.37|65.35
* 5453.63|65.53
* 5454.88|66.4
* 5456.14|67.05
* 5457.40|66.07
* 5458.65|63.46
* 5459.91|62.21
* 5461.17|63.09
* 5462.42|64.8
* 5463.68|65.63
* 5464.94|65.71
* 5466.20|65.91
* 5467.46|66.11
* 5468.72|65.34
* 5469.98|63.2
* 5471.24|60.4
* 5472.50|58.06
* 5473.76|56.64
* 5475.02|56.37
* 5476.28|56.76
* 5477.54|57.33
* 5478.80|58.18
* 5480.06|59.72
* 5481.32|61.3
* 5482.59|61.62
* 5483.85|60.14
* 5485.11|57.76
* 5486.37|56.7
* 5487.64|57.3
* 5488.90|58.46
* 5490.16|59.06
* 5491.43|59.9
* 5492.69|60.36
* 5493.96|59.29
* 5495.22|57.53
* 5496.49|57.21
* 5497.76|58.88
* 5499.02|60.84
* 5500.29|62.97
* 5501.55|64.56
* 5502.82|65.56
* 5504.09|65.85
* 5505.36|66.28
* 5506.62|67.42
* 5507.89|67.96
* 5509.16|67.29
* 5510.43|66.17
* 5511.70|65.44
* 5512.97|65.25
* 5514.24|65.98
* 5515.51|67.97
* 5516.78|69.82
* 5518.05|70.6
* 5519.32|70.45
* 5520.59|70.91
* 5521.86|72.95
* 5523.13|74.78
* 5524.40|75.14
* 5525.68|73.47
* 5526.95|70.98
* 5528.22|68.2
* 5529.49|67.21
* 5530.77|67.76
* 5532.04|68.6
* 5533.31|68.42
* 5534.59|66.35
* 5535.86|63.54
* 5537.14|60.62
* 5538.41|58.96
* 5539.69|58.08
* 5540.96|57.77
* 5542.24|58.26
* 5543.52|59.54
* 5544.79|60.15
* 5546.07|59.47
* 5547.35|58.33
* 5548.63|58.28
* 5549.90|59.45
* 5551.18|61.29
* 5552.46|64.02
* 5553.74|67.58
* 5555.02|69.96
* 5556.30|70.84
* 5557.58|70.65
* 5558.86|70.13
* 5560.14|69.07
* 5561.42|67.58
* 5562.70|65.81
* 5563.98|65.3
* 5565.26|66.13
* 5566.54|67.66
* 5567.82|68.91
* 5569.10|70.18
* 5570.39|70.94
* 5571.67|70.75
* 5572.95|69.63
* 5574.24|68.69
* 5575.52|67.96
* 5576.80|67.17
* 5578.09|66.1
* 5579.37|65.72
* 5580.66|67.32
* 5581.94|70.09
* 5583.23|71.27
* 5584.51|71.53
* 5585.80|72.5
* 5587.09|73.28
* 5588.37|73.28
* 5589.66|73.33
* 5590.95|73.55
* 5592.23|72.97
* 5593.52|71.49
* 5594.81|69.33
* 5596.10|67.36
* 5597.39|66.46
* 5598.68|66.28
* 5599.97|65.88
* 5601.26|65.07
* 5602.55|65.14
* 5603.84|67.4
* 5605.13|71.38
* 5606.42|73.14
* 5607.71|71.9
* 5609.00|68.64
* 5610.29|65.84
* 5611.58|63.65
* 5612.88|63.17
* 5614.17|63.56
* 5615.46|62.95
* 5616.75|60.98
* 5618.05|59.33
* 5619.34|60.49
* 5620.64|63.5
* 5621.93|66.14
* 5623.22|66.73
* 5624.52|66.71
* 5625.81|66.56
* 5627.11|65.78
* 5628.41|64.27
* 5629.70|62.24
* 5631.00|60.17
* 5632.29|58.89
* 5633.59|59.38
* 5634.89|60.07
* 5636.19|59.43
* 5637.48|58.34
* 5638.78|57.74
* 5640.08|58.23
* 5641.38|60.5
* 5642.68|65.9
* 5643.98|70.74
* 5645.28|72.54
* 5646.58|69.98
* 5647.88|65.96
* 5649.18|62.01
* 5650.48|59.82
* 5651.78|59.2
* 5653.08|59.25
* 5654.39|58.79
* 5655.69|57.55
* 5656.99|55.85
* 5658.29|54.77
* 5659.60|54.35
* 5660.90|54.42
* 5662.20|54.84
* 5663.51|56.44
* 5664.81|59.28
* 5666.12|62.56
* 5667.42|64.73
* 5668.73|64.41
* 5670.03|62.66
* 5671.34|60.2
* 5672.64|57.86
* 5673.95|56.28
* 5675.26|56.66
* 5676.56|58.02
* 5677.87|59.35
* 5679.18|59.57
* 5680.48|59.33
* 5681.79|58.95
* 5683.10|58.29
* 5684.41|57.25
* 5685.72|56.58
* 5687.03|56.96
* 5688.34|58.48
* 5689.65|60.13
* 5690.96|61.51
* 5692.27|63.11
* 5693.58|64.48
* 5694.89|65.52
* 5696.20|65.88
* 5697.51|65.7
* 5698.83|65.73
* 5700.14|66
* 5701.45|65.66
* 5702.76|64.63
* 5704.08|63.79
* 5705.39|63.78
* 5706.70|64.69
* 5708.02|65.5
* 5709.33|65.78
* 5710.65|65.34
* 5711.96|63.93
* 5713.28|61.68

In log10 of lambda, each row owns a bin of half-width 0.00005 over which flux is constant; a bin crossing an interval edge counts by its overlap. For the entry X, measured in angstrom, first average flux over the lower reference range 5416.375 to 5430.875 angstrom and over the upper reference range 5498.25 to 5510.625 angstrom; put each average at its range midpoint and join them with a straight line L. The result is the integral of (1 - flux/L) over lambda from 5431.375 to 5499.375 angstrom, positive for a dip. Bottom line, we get 2.58 angstrom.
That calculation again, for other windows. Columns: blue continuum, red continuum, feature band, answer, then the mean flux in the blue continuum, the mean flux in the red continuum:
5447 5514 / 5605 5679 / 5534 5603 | -4.8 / 62.7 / 61.9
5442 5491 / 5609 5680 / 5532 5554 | 0.4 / 63.1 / 61.3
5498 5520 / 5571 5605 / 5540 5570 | 1.5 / 66.4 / 69.2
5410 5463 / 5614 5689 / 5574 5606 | -3.4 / 67.7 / 60.7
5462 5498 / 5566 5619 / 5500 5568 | -2.3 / 60.2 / 68.3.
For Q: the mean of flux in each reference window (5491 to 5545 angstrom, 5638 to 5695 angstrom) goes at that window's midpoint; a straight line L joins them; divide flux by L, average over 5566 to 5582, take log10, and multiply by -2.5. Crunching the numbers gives -0.08 mag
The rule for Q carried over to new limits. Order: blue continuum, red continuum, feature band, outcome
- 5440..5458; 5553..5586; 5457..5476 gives 0.09 mag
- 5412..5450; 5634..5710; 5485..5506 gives 0.10 mag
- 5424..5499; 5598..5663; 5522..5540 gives -0.07 mag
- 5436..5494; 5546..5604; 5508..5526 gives -0.06 mag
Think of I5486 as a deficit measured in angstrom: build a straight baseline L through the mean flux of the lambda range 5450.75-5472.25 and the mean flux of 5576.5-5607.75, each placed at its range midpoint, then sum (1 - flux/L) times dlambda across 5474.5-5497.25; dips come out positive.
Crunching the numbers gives 2.4 angstrom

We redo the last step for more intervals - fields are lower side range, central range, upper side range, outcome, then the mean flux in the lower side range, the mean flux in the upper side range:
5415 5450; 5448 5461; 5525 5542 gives 0.32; 68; 65.2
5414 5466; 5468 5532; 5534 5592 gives 2.83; 67.2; 66.4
